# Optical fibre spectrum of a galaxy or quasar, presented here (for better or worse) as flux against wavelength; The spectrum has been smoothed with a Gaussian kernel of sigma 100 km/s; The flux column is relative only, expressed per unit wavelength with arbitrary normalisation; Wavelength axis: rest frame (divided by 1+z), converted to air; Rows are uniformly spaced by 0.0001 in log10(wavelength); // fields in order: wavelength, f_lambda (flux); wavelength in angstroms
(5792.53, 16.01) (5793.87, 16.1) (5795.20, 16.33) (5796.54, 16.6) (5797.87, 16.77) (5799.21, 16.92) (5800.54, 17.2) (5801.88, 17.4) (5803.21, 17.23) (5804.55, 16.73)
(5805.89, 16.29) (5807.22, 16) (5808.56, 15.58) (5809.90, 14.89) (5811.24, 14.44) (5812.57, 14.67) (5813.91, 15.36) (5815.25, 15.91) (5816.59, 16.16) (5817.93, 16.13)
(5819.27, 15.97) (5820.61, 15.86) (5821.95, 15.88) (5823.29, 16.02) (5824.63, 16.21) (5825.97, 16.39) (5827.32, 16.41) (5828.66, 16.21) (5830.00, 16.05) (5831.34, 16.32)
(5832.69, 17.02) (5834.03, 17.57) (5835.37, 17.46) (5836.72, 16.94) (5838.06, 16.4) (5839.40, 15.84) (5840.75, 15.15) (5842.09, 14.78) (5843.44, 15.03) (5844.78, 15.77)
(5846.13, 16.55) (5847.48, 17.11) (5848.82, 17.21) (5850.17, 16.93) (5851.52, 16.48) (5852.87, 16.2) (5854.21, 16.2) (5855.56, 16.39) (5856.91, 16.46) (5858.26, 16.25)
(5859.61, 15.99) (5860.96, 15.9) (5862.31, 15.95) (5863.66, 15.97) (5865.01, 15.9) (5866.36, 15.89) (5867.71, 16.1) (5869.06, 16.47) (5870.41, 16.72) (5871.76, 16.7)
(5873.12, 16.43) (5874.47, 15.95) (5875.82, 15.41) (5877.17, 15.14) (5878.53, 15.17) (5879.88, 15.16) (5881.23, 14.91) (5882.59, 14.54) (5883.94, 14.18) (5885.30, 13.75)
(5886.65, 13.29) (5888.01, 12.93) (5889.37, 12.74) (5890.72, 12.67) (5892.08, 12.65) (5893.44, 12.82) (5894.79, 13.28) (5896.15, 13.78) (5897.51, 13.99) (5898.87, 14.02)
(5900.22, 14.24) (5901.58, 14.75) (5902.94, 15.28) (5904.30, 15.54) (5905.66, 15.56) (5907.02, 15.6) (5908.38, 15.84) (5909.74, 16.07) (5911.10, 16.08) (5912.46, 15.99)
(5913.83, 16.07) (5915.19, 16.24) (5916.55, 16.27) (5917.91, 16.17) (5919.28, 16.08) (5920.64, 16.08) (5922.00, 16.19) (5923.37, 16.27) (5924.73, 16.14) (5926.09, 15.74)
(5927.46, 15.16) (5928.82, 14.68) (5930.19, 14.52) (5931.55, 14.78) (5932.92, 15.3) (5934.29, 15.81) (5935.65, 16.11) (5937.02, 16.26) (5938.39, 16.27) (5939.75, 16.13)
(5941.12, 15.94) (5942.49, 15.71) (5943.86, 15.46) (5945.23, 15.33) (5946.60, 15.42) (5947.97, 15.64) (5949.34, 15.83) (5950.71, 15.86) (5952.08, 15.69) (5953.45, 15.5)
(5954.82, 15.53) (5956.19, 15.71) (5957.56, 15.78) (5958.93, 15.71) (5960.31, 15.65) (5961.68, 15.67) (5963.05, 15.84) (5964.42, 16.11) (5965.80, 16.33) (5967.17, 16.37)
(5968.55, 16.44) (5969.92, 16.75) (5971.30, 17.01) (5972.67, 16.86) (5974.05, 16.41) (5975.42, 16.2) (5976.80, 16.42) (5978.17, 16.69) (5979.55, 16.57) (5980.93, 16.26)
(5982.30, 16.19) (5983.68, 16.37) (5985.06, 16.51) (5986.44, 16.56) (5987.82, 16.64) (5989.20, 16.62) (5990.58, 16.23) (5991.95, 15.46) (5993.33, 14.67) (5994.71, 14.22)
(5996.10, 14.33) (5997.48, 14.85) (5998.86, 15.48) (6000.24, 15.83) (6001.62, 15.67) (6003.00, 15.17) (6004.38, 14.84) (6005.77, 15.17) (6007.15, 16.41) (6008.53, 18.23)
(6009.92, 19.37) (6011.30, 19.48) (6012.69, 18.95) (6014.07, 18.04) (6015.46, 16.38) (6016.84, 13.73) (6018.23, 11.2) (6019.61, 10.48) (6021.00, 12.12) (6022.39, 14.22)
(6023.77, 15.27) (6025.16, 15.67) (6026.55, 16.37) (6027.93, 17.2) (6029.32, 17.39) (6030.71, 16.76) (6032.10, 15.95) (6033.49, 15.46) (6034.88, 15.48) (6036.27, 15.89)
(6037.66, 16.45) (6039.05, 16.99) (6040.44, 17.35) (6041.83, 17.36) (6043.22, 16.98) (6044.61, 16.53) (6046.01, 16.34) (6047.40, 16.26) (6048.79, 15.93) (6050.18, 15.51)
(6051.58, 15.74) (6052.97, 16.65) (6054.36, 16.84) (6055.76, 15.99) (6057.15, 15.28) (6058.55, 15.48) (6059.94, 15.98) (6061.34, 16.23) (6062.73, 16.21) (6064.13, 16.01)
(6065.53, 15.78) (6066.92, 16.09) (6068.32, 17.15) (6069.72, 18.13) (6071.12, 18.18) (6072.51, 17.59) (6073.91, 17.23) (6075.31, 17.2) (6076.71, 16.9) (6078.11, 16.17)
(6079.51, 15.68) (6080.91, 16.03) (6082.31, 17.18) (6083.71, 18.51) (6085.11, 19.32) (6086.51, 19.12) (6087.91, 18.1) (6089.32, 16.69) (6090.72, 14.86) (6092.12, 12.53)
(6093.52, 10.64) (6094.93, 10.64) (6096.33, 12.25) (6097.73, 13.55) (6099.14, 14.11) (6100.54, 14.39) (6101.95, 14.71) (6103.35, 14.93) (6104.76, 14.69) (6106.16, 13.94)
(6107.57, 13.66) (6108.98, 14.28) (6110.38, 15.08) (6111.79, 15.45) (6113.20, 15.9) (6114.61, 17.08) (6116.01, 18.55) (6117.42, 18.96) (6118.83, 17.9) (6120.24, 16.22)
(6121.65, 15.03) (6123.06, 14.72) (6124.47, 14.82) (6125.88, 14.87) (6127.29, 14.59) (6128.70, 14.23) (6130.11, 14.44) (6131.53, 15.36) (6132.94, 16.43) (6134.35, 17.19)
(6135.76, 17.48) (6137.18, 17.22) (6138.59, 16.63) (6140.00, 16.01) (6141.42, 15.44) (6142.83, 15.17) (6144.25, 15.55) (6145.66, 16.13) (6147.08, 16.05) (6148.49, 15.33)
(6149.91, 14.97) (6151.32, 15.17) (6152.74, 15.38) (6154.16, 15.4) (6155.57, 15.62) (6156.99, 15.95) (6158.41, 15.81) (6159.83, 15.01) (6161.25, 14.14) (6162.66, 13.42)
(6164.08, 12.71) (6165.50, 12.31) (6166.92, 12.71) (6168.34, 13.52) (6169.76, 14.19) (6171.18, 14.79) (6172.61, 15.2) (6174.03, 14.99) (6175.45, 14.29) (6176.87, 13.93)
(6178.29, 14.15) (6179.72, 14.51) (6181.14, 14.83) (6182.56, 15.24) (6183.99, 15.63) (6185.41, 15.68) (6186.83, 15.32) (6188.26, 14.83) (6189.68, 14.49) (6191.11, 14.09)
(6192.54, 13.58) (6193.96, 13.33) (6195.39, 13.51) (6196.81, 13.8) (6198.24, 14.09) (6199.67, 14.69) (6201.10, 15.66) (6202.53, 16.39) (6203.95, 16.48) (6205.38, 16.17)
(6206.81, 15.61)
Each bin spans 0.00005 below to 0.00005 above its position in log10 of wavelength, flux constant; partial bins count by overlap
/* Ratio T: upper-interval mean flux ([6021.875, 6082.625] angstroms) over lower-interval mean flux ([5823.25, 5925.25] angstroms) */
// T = 1.05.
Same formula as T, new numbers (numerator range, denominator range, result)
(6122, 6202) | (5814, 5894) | 0.95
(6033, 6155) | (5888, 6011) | 1.02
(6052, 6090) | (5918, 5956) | 1.08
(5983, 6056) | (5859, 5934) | 1.05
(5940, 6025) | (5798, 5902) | 1.01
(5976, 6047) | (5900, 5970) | 1.01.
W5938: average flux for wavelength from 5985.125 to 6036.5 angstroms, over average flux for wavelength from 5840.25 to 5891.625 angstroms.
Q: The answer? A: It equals 1.0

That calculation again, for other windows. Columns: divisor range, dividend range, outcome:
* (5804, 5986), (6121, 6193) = 0.95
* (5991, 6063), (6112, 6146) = 1.01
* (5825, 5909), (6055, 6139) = 1.02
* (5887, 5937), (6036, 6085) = 1.10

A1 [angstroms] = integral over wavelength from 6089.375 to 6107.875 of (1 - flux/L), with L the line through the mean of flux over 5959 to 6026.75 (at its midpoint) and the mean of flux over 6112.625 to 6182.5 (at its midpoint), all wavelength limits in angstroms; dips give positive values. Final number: 2.3 angstroms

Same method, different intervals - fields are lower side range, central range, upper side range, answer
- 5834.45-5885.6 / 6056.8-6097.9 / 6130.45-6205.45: -2.1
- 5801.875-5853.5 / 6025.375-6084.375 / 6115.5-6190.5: -3.8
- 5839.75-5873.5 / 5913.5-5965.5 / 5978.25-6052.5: 1.0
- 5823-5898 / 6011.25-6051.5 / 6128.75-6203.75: -1.7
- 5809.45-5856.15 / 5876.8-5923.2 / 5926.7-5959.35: 2.9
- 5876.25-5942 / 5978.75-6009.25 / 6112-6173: -1.3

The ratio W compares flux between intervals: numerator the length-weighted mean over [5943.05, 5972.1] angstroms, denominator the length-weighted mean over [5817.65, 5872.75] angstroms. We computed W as 1.0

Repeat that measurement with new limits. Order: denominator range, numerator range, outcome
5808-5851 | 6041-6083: 1.03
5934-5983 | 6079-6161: 0.97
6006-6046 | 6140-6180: 0.91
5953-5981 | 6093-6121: 0.92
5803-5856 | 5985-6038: 0.98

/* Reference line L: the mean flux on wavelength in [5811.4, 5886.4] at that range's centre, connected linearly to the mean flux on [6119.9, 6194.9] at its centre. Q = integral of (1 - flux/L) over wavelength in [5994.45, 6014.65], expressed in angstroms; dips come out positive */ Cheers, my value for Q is -1.3 angstroms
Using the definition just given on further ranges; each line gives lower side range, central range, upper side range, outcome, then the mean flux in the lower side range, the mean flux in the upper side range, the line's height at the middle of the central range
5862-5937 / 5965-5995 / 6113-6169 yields -2.0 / 15.2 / 15.5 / 15.3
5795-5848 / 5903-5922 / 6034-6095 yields 0.3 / 16.2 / 16.4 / 16.2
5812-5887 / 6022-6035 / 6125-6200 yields -0.6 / 16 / 14.9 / 15.3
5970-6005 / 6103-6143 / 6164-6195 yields -2.6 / 15.9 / 14.3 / 14.8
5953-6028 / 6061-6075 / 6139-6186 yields -1.3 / 15.9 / 14.8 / 15.4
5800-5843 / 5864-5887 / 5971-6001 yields 0.9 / 16.1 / 16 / 16.1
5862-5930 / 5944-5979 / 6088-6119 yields -2.3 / 15.2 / 14.8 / 15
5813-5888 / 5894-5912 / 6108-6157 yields 1.1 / 15.9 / 15.8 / 15.9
